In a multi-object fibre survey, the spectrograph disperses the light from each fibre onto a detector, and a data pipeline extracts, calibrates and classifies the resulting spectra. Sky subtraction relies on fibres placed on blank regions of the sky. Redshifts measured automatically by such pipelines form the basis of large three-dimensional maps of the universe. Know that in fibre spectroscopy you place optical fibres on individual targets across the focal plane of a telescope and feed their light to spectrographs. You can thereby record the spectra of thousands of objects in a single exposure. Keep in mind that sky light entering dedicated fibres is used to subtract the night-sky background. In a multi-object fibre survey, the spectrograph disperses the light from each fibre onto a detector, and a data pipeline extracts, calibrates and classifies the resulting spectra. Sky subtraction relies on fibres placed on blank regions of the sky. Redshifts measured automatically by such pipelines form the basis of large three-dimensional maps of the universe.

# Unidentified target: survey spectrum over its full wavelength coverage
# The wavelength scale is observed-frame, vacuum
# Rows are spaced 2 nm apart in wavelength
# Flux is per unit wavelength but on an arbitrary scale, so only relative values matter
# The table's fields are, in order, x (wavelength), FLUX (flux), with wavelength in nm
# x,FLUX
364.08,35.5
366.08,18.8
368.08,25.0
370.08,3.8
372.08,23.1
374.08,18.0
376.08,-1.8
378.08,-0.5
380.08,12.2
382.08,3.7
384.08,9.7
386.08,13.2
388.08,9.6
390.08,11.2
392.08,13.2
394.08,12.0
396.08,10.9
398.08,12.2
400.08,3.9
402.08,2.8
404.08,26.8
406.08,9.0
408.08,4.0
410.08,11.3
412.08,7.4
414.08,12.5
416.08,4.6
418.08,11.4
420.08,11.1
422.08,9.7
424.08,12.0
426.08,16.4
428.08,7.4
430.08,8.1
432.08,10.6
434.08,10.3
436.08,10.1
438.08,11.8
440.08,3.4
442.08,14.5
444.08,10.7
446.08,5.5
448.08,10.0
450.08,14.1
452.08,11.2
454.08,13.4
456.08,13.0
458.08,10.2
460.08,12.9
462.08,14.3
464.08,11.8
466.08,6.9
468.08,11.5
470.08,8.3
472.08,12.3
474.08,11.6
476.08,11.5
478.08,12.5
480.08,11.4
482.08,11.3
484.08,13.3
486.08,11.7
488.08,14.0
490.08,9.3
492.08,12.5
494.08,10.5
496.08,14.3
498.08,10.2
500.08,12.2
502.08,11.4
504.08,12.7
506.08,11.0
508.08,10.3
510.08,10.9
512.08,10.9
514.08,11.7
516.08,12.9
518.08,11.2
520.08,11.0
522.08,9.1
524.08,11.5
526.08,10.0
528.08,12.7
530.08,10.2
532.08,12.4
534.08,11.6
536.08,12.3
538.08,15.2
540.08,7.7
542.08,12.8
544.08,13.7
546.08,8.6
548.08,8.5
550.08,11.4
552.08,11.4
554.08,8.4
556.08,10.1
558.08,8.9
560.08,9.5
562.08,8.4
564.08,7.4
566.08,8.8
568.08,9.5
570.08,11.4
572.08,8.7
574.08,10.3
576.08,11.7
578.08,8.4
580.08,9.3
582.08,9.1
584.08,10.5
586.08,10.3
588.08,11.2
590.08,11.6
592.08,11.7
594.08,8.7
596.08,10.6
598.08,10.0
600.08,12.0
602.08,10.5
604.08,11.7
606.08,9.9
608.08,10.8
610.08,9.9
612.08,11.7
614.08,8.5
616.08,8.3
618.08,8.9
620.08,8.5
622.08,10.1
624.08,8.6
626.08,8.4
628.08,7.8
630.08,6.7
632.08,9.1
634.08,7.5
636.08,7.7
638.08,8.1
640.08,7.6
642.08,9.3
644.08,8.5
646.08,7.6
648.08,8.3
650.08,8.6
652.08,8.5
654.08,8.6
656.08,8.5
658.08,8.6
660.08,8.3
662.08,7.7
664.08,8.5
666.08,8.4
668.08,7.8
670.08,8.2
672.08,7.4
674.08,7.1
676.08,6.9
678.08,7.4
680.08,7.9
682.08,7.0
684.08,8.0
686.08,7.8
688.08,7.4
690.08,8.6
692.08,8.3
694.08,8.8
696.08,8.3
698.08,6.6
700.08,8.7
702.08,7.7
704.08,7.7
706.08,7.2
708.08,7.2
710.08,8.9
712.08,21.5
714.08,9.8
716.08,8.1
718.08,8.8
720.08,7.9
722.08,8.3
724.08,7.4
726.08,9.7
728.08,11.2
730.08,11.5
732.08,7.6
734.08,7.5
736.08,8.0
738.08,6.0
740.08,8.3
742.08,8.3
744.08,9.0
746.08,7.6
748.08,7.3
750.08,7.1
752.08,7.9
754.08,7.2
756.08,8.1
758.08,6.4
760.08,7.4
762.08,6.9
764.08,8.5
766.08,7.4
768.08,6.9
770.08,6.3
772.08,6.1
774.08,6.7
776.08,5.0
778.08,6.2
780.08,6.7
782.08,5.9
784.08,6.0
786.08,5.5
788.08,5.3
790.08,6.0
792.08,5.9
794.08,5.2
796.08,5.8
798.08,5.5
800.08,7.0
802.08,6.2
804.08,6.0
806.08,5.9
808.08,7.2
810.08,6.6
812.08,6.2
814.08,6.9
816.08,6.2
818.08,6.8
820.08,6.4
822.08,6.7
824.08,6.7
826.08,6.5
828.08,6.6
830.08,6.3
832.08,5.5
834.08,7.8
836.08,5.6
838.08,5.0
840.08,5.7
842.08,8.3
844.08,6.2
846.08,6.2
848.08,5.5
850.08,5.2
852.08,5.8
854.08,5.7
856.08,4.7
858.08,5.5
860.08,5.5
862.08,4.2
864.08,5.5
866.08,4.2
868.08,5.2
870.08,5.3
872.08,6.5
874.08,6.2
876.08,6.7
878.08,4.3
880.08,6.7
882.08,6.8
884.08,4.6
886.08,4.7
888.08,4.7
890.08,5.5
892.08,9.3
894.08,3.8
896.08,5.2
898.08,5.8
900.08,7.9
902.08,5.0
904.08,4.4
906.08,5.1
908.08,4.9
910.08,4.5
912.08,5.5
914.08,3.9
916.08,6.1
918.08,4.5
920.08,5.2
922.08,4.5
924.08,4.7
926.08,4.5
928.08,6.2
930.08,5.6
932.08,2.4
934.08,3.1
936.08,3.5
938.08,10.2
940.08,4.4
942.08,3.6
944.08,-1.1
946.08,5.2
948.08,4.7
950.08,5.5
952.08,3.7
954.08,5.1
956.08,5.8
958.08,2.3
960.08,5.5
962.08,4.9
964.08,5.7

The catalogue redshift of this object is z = 0.08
